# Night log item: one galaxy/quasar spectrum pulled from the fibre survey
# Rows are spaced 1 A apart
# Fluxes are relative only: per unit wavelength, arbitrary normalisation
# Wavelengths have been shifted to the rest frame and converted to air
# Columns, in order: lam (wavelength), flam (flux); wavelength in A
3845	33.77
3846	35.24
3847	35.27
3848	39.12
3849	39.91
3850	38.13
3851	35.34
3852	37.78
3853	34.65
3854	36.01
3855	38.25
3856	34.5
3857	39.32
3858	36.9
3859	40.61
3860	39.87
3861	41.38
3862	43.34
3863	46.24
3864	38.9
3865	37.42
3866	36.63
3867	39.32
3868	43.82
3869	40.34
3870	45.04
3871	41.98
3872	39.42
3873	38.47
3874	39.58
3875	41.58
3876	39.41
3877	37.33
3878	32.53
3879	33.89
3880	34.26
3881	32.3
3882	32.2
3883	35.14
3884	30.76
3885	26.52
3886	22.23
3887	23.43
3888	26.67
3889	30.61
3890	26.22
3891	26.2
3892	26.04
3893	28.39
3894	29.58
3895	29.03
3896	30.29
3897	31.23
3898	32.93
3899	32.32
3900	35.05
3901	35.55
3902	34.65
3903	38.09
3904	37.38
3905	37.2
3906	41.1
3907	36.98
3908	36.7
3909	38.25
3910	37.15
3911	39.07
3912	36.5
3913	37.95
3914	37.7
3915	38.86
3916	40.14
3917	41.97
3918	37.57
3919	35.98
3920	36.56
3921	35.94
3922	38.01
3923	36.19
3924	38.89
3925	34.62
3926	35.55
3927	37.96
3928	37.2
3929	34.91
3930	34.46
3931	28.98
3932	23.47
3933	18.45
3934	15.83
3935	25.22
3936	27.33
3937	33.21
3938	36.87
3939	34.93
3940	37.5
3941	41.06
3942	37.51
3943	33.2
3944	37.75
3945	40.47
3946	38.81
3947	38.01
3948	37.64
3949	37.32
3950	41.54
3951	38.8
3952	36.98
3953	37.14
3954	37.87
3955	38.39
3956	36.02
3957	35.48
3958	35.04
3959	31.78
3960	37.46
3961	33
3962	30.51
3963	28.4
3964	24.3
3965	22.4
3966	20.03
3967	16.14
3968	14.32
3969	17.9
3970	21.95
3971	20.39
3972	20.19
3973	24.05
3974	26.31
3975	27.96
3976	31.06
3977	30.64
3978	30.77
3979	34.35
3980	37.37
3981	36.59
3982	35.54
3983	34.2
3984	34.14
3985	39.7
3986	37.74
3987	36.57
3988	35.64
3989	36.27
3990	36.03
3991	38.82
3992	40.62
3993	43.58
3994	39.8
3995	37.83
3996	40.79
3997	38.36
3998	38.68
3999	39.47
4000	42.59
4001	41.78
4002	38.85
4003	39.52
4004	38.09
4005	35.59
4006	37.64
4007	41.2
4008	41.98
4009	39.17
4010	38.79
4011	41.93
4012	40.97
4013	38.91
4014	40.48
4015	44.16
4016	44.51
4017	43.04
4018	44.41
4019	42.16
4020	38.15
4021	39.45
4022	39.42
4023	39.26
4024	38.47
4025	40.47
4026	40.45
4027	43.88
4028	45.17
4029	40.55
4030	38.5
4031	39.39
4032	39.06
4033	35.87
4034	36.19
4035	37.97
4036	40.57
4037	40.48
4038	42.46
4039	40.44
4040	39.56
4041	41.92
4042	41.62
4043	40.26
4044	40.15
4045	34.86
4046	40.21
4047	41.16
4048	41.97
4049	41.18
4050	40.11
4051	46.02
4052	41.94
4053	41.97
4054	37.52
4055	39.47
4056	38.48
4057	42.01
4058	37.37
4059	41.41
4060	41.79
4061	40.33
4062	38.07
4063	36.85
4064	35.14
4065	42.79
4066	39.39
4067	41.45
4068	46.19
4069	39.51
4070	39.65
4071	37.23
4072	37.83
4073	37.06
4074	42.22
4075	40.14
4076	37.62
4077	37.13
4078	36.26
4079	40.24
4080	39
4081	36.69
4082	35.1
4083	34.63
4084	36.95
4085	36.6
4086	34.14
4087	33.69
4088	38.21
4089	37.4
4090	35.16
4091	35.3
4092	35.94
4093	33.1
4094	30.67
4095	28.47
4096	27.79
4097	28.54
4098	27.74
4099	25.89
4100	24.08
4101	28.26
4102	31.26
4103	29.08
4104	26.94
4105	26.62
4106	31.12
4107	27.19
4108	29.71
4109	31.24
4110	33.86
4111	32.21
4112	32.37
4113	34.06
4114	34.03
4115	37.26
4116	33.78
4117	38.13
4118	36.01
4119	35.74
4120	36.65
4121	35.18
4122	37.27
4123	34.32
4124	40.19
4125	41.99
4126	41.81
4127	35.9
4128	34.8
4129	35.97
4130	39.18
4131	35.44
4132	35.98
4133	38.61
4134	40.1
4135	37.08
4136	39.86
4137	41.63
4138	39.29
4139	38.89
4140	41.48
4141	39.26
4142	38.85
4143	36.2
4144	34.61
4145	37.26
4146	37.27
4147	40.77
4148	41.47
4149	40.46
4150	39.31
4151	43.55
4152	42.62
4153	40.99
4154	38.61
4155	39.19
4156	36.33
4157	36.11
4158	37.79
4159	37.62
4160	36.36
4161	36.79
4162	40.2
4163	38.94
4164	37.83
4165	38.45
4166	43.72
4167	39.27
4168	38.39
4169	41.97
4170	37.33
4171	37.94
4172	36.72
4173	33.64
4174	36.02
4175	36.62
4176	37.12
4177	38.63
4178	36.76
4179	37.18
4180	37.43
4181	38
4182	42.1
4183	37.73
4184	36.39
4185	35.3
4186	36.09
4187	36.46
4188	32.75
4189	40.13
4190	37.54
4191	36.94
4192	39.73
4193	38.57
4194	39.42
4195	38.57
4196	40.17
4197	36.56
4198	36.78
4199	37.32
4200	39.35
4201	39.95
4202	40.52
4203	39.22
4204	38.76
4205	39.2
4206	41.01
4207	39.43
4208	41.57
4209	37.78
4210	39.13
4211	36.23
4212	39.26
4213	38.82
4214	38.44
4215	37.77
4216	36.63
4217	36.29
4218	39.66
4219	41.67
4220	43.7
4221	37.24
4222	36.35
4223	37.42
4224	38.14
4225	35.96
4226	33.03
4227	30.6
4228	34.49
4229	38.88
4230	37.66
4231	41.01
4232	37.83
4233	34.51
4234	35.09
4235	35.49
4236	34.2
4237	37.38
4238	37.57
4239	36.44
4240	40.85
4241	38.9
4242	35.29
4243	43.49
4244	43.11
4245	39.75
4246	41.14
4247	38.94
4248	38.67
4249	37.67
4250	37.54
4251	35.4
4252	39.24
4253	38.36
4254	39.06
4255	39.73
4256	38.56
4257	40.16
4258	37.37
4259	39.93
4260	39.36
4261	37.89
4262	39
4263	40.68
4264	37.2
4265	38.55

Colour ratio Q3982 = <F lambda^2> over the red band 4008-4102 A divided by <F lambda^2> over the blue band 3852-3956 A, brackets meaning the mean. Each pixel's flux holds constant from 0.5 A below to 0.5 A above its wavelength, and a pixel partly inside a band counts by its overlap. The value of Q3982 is 1.2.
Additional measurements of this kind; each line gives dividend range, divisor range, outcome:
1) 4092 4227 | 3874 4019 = 1.18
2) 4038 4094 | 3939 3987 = 1.27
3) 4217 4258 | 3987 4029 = 1.06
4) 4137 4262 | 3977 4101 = 1.08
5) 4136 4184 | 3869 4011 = 1.25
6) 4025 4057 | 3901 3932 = 1.17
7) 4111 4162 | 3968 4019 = 1.12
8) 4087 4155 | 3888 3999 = 1.15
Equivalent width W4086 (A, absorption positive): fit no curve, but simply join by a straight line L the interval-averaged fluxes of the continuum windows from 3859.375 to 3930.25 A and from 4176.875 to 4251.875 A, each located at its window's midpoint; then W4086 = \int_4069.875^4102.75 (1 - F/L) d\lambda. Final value 2.4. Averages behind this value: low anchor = 35.7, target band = 34.4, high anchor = 38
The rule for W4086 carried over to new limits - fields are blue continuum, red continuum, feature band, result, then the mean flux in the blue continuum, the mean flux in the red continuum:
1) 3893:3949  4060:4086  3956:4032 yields 2.31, 35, 38.5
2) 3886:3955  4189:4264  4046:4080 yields -3.47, 34.4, 38.3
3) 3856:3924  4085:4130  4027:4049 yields -3.84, 35.8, 33.3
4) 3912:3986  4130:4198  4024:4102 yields -4.84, 32.8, 38.3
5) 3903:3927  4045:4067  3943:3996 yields 7.74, 37.7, 40.2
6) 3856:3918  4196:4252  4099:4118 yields 3.13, 35.7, 38.1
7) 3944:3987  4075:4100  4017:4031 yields -3.36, 31.8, 34.2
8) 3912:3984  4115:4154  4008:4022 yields -2.61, 32.7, 38.4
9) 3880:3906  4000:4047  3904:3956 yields -3.47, 31.1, 40.2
